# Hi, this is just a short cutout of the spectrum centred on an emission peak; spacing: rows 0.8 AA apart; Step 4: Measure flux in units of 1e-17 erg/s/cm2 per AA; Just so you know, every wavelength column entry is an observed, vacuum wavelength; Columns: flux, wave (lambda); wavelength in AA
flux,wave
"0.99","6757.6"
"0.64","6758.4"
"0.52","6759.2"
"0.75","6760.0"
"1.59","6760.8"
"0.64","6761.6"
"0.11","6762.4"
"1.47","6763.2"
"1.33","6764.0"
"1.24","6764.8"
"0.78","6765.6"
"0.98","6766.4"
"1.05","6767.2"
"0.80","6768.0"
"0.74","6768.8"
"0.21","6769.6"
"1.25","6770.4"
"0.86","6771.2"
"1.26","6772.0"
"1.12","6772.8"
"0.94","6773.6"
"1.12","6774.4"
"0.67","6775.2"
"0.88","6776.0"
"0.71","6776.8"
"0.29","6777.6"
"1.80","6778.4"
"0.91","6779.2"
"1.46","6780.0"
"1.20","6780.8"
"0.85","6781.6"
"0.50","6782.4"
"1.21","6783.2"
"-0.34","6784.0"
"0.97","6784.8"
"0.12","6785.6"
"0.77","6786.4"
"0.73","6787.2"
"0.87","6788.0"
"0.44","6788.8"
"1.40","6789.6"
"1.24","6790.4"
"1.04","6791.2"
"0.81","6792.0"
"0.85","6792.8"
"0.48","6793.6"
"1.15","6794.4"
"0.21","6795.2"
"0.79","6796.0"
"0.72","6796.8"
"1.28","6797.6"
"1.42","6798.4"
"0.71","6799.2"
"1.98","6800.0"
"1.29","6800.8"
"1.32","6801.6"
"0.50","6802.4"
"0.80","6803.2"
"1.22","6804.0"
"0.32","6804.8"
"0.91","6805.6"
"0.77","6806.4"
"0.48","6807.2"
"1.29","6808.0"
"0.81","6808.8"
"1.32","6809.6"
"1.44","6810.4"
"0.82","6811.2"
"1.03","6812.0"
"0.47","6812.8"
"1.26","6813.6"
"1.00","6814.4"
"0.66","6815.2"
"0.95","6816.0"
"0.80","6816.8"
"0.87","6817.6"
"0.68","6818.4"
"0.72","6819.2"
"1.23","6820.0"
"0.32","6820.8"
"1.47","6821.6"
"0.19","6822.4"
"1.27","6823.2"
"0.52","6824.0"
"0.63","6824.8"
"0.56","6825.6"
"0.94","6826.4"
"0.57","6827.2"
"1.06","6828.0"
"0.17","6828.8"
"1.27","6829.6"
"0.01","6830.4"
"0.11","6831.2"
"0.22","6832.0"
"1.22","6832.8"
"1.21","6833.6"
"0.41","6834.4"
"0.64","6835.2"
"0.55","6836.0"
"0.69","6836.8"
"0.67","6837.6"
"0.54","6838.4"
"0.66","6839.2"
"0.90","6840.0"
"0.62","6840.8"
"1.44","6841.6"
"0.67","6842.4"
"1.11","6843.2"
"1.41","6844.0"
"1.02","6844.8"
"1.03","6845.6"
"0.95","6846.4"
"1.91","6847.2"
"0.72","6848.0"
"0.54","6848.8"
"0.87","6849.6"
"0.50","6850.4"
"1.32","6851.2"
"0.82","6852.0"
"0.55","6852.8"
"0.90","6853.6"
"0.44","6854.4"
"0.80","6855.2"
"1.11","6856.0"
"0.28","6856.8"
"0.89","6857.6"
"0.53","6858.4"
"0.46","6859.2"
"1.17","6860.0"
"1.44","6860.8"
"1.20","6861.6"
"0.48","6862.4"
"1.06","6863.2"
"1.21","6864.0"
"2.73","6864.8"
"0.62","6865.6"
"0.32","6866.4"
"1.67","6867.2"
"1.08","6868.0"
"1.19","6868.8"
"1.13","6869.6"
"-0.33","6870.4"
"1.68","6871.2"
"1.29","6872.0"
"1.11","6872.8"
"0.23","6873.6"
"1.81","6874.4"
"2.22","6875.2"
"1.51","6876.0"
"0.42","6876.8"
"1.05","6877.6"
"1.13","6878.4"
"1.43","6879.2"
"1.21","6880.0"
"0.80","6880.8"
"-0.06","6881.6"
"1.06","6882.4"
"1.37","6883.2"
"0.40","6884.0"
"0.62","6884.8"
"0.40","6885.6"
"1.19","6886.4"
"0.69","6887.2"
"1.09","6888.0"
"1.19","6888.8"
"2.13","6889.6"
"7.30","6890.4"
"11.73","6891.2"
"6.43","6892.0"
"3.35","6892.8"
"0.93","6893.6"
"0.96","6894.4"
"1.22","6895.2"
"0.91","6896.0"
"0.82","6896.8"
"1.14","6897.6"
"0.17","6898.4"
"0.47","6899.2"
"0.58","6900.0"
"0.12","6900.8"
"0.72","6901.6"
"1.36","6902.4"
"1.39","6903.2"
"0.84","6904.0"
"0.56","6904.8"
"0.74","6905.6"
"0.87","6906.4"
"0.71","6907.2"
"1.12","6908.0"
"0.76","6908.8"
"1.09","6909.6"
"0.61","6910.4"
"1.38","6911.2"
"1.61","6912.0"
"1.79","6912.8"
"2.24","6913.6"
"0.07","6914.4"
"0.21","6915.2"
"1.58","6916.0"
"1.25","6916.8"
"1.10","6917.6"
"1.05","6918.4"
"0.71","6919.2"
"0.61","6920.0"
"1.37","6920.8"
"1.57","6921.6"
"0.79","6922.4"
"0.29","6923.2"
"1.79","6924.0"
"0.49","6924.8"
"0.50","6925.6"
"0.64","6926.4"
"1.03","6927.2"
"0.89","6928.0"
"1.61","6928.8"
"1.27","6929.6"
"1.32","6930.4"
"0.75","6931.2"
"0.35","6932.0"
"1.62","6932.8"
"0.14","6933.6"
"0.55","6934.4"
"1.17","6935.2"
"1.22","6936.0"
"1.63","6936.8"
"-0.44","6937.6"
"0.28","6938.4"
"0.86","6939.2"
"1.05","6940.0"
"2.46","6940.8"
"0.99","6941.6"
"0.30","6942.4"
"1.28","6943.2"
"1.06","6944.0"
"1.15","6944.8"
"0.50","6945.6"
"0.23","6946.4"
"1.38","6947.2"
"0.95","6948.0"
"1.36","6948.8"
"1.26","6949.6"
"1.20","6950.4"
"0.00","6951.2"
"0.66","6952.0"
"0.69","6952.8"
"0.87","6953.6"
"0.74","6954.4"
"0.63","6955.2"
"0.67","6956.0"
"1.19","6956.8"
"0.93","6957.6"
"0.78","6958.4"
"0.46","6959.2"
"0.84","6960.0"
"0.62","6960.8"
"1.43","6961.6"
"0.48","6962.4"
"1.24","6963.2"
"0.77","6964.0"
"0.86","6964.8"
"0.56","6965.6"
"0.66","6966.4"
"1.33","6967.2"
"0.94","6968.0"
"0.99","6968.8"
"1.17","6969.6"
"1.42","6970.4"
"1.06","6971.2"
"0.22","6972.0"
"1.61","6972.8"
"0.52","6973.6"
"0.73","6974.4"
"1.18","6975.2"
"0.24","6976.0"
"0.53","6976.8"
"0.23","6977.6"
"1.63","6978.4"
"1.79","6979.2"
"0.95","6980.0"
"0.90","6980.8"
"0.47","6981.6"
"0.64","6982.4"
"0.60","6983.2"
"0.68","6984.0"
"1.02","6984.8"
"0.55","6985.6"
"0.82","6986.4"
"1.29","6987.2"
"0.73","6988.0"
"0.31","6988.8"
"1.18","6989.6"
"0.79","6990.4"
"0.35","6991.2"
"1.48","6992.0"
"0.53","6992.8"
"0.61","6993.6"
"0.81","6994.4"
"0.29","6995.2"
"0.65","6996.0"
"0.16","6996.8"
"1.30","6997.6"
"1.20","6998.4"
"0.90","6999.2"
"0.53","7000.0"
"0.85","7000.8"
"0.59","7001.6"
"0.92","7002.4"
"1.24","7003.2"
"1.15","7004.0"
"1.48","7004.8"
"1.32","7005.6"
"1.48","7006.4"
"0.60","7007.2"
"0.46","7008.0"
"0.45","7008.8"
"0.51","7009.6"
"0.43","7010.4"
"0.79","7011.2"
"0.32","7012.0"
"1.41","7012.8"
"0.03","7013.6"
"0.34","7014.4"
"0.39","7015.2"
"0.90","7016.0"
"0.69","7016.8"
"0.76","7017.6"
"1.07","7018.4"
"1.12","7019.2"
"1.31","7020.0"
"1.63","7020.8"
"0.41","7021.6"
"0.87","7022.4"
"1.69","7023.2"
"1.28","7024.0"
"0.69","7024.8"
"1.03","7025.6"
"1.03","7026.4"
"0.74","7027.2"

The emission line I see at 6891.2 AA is H-alpha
